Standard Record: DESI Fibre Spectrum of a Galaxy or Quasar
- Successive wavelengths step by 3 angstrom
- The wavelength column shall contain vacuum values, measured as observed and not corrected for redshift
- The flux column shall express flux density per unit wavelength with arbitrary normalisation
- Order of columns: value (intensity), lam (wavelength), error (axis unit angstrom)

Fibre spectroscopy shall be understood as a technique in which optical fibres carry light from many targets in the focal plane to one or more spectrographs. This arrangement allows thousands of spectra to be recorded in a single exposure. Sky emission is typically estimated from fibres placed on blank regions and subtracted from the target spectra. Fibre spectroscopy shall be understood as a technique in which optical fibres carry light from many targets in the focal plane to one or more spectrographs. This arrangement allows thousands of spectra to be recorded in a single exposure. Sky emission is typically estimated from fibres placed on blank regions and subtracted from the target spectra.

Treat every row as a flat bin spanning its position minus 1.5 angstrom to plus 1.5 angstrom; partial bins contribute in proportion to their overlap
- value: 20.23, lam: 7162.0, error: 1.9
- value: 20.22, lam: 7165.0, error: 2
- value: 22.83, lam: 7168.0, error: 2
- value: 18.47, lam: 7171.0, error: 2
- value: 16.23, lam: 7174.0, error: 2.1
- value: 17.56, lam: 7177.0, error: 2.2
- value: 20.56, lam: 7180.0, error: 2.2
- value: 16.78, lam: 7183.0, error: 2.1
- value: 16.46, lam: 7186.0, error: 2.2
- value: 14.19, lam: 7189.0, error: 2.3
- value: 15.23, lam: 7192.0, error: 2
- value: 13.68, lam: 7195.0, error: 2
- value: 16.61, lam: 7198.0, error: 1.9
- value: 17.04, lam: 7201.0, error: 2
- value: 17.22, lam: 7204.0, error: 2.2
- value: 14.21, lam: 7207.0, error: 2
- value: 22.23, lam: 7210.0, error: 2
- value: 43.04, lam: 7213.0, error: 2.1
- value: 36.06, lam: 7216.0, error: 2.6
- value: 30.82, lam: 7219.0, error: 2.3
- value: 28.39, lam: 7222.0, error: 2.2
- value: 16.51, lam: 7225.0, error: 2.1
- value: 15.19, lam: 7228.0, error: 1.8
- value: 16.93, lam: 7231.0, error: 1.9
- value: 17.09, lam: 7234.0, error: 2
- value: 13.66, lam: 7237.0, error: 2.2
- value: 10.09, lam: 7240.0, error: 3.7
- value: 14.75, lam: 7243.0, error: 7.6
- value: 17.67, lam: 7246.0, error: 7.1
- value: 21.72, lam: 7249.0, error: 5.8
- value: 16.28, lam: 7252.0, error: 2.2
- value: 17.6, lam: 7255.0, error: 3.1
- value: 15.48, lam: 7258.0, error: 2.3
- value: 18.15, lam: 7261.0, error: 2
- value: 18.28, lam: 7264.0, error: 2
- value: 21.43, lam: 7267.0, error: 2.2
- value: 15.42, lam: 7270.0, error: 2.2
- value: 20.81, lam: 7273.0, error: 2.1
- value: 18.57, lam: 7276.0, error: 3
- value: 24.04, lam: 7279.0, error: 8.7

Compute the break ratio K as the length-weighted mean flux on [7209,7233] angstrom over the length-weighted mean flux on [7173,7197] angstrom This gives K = 1.59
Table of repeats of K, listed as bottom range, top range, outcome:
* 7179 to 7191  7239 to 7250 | 0.96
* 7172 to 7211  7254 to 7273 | 1.07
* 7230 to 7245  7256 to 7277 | 1.26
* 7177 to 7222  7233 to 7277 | 0.81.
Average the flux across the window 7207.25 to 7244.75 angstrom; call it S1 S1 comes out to 21.8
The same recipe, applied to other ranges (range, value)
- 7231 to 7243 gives 14.2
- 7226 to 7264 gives 16.3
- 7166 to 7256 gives 19.2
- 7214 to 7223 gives 32.6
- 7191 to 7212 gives 17.3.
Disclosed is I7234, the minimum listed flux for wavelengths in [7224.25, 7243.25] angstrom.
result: 10.09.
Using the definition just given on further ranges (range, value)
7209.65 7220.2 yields 22.23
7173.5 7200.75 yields 13.68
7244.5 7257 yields 16.28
